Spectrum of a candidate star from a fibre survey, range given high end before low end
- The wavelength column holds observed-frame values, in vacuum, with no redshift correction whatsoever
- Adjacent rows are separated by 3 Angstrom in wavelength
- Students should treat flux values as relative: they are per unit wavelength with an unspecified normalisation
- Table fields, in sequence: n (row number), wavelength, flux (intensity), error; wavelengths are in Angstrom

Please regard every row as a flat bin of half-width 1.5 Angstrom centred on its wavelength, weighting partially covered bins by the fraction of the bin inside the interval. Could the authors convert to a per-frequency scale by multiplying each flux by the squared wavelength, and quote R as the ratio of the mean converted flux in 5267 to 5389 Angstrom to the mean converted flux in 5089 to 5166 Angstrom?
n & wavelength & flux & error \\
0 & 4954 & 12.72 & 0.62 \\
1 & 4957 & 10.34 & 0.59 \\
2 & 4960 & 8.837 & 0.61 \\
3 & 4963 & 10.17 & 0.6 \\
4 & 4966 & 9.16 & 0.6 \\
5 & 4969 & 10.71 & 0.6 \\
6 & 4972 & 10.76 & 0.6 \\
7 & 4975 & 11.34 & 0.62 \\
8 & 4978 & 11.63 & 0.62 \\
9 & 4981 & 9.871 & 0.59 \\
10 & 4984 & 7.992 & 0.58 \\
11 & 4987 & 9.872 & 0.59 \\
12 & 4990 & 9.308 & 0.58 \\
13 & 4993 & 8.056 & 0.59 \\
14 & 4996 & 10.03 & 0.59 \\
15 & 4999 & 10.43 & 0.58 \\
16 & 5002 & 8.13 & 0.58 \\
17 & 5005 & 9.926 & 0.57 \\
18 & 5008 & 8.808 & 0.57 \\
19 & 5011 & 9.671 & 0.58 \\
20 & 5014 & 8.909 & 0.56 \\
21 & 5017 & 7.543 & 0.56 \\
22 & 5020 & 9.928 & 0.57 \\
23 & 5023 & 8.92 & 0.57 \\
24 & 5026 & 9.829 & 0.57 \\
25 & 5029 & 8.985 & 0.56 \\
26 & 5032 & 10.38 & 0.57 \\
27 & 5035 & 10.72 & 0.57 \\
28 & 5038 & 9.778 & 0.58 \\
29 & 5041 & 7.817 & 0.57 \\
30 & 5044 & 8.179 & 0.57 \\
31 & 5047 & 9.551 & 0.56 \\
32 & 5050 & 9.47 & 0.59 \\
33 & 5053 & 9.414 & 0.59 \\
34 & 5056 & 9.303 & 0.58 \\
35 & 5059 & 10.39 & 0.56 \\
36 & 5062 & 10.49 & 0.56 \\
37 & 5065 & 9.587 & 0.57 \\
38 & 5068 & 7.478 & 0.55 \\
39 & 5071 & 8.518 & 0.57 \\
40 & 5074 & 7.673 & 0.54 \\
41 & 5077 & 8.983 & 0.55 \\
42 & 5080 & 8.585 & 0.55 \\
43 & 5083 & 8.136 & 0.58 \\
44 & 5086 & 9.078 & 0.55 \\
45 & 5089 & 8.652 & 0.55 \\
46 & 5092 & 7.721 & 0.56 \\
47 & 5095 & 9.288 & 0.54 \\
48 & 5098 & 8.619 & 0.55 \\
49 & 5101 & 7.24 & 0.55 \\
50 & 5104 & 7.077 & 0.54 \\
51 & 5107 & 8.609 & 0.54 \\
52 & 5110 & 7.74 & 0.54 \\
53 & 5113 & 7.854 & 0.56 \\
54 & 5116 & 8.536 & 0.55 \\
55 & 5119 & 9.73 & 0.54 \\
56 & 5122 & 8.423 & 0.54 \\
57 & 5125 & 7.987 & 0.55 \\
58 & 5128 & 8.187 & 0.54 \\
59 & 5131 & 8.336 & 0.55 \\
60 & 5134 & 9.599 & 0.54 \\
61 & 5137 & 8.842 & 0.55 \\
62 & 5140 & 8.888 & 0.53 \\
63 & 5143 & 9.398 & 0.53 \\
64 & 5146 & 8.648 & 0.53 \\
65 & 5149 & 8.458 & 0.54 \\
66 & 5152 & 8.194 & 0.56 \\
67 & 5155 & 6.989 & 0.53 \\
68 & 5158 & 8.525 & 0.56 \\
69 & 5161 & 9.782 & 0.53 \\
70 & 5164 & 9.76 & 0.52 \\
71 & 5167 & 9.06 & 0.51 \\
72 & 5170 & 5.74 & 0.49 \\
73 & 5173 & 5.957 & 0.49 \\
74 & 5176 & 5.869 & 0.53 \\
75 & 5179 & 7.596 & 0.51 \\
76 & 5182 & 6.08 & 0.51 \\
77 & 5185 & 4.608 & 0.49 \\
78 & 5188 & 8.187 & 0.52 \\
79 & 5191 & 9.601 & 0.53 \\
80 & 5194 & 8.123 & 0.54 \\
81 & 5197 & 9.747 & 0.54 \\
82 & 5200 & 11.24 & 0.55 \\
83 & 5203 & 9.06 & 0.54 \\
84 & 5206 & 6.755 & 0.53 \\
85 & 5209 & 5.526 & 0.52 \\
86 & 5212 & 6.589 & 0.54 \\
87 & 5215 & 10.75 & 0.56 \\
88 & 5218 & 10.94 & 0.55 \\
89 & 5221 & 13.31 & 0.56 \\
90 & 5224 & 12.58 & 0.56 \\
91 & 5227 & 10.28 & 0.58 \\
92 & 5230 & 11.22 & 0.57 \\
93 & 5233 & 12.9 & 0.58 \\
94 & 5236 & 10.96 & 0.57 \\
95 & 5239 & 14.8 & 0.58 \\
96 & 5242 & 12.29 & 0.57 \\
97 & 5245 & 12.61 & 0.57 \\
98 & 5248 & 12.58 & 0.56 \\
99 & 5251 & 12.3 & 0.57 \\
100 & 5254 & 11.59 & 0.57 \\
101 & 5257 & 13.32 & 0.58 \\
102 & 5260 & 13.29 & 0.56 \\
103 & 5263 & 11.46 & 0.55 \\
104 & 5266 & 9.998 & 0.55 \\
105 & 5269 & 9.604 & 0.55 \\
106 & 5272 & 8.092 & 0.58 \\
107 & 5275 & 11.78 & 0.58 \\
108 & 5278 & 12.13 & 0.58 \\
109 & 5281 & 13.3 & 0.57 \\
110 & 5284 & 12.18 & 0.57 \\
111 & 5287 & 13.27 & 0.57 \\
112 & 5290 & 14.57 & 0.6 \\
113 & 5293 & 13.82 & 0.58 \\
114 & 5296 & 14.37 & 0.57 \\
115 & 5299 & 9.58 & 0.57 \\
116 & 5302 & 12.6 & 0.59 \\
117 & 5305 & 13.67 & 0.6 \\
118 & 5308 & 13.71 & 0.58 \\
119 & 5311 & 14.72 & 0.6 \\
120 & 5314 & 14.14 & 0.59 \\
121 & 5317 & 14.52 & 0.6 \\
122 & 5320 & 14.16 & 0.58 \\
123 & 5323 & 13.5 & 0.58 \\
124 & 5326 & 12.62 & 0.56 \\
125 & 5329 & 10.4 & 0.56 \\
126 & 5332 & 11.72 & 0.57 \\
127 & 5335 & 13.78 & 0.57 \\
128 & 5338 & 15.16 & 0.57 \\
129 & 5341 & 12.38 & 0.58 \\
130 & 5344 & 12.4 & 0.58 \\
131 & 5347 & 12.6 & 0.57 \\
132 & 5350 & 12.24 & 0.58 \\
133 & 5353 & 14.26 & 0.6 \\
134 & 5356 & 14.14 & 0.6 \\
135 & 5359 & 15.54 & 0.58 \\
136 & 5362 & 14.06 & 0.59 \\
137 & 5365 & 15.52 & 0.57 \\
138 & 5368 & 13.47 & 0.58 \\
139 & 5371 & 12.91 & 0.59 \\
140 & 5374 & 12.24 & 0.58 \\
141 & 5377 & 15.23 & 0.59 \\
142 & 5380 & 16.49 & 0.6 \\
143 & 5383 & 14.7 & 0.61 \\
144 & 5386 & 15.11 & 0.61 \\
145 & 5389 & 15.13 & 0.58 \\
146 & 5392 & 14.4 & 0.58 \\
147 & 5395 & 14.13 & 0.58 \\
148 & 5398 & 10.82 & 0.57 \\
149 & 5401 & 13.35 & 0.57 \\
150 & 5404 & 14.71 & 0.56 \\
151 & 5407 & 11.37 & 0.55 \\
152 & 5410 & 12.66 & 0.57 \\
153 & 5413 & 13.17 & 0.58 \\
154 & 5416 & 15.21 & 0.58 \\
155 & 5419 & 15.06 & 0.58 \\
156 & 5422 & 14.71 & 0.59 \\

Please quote 1.69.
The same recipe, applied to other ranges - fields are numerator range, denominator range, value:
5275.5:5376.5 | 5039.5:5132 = 1.70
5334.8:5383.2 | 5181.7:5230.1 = 1.62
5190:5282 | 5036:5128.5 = 1.34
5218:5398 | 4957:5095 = 1.56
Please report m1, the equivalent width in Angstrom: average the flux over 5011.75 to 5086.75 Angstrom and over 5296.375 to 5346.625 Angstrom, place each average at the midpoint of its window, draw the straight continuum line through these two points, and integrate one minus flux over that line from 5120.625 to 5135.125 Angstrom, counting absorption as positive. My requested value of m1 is 2.5 Angstrom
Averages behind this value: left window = 9.11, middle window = 8.48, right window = 13.1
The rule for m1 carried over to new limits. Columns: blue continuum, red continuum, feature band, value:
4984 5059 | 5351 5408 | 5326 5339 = 0.78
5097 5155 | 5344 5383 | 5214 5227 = -1.36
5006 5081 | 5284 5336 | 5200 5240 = 4.92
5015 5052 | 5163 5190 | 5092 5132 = -1.28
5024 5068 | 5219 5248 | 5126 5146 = 3.71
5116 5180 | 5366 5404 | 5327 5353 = 0.55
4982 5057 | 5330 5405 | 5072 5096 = 3.79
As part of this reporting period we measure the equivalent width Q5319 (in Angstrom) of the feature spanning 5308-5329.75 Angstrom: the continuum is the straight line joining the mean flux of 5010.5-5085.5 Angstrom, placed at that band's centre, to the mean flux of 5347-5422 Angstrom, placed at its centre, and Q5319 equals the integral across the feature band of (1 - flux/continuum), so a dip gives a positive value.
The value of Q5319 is -0.9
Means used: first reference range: 9.12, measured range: 13.6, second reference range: 14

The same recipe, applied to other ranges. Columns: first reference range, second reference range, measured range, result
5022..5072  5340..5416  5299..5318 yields -1.0 Angstrom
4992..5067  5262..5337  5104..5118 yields 3.0 Angstrom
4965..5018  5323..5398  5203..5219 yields 5.2 Angstrom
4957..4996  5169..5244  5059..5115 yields 6.5 Angstrom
